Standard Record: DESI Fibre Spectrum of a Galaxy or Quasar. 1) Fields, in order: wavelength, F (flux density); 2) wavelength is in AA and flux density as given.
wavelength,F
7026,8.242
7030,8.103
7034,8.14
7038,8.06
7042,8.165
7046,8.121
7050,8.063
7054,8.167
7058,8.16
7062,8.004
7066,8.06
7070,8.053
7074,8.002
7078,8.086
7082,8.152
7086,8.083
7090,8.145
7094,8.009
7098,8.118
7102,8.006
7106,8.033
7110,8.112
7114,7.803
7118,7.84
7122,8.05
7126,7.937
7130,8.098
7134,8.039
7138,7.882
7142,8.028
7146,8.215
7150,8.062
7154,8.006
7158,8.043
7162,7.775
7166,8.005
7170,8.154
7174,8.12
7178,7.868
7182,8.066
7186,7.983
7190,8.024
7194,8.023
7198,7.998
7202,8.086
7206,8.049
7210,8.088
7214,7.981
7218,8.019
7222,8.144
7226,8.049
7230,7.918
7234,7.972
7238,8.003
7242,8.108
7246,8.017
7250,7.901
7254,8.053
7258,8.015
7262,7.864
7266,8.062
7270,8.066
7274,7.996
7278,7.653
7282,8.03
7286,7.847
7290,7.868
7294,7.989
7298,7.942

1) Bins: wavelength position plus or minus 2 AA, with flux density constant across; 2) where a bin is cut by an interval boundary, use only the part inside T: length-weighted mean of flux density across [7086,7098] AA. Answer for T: 8.08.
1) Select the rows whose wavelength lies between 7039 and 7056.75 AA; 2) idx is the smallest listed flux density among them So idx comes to 8.063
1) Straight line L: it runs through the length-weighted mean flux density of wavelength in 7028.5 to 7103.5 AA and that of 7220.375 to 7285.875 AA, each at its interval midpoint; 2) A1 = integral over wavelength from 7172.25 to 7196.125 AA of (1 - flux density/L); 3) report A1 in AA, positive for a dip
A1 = 0.0 AA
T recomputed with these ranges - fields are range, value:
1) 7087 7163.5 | 8.01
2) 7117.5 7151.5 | 8.02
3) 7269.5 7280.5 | 7.89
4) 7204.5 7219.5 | 8.03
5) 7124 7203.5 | 8.02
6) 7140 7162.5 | 8.04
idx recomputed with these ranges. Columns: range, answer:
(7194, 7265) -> 7.864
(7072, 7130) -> 7.803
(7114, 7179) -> 7.775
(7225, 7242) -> 7.918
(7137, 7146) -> 7.882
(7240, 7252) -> 7.901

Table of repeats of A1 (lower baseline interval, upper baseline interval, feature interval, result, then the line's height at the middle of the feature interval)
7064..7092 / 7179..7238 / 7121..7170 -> 0.2 AA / 8.05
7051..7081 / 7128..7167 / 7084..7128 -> 0.2 AA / 8.05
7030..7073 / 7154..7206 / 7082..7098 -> 0.0 AA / 8.07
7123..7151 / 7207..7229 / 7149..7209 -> 0.2 AA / 8.04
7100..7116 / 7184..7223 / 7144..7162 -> -0.1 AA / 8.01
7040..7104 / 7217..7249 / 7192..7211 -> 0.0 AA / 8.04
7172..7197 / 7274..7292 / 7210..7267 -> -0.6 AA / 7.93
